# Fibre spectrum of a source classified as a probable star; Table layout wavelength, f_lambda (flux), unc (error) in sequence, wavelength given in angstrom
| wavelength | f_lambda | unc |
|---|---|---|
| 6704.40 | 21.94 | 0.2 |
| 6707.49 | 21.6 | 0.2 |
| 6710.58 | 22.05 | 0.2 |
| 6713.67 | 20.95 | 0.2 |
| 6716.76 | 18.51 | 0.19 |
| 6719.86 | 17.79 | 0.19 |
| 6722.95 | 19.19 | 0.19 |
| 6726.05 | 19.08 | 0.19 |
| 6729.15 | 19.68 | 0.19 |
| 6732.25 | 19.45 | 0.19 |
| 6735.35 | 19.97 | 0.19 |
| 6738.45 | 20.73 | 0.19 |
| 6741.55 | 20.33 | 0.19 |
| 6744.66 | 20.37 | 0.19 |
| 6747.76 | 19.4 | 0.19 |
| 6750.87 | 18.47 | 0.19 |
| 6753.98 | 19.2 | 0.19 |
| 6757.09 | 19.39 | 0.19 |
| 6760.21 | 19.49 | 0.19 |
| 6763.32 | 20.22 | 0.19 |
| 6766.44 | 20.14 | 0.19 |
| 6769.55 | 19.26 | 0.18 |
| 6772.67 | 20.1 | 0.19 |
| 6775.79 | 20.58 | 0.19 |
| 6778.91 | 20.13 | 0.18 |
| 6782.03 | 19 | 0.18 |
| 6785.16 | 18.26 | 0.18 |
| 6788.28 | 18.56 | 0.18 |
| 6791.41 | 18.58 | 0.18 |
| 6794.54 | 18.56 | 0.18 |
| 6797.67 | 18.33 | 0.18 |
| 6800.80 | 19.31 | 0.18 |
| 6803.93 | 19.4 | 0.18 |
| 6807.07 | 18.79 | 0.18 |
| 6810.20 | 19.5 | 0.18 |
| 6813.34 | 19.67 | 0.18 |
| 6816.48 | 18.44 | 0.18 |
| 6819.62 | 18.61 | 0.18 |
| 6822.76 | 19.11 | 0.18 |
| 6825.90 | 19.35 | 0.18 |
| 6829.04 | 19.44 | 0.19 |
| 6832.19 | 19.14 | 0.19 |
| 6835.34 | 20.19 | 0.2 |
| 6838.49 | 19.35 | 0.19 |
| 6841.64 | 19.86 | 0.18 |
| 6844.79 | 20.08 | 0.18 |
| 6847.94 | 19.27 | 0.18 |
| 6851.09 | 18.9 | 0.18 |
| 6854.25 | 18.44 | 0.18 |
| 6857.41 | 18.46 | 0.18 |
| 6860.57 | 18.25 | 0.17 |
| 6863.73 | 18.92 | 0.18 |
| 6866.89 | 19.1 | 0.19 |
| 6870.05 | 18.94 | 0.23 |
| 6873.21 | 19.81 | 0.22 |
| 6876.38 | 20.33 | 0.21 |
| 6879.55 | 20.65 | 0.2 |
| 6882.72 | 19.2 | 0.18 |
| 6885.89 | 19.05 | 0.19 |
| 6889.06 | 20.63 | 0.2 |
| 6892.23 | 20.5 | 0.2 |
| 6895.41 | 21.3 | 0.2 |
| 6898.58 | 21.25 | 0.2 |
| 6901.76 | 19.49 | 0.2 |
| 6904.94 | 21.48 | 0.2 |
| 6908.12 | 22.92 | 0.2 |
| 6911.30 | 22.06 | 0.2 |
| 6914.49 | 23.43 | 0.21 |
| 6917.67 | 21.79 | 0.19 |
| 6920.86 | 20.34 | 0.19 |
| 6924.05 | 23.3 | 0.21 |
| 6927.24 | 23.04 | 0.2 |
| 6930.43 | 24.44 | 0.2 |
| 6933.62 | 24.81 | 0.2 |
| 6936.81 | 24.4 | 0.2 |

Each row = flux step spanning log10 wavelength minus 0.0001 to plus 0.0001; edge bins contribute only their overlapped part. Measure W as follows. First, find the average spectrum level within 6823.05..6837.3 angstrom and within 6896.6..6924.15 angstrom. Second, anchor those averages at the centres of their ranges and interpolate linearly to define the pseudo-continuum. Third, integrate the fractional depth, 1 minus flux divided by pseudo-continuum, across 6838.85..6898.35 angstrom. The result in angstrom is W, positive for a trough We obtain 2.8 angstrom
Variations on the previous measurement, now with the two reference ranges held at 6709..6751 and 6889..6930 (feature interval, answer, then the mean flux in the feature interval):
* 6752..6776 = 0.5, 19.7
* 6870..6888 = 1.4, 19.8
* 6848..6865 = 2.0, 18.6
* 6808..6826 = 1.4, 19.1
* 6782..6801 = 1.7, 18.6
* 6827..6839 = 0.8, 19.5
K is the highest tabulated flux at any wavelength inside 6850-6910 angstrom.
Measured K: 22.92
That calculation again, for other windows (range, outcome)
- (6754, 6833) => 20.58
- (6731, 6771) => 20.73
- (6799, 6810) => 19.4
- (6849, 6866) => 18.92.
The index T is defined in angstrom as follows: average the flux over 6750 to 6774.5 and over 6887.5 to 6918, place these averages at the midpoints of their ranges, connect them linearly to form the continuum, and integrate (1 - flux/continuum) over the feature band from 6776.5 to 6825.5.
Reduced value 2.70 angstrom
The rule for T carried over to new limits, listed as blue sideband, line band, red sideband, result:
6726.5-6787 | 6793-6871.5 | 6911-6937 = 7.7 angstrom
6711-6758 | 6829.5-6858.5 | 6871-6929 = 1.8 angstrom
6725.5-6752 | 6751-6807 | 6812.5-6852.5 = 0.8 angstrom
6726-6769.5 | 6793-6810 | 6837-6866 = 0.4 angstrom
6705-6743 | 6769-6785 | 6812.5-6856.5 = -0.1 angstrom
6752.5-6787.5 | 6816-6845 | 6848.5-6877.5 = -0.2 angstrom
